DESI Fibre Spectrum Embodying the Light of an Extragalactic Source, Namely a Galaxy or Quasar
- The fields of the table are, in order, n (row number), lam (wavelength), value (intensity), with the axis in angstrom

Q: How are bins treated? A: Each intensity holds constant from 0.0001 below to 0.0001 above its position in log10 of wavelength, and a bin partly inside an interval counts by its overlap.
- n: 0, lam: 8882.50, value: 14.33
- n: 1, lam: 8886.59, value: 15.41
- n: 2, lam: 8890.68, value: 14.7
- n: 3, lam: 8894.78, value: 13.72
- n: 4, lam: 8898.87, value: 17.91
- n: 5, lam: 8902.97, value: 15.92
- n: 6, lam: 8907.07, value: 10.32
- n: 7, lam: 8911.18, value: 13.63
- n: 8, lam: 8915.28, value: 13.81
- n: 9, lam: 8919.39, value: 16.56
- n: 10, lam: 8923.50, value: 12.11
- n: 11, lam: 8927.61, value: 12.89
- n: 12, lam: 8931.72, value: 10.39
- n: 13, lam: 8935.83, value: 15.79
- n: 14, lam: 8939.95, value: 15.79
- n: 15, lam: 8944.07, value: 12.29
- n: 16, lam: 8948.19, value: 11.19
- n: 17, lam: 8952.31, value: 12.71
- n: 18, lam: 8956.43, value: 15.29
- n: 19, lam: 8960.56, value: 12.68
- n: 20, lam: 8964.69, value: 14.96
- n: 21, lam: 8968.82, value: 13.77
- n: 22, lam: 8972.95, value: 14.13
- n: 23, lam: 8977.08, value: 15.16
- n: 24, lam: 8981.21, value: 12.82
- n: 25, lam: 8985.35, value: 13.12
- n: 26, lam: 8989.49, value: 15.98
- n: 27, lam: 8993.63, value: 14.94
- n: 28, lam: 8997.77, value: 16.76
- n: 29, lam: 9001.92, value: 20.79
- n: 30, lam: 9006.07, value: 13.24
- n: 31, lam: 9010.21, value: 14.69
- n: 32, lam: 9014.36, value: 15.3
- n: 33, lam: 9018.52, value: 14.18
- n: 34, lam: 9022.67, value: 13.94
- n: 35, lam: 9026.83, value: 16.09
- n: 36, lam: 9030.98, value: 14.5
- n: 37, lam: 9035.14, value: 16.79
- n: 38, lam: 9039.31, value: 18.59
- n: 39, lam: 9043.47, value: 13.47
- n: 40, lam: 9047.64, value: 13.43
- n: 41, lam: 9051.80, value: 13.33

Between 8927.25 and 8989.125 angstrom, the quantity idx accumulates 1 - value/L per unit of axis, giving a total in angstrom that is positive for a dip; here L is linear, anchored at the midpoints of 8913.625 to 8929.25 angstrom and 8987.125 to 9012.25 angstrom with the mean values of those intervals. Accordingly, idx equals 5.3 angstrom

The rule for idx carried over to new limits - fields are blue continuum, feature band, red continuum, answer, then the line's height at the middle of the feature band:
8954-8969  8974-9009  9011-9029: -1.8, 14.5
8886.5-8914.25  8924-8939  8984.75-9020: 1.7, 14.8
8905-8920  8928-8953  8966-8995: 1.2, 13.7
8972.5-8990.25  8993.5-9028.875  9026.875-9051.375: -2.1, 14.7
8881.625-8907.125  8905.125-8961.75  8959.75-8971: 4.4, 14.4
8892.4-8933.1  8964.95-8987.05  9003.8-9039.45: 1.0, 14.6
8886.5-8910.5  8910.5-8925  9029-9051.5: 0.5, 14.6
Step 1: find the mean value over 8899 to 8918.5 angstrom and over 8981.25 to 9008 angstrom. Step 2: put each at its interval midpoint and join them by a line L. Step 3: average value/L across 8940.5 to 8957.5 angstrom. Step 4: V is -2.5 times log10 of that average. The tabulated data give 0.14 mag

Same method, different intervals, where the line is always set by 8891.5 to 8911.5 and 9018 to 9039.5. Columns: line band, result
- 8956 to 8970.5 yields 0.07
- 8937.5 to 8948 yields 0.09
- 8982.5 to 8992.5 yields 0.05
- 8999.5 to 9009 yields -0.10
